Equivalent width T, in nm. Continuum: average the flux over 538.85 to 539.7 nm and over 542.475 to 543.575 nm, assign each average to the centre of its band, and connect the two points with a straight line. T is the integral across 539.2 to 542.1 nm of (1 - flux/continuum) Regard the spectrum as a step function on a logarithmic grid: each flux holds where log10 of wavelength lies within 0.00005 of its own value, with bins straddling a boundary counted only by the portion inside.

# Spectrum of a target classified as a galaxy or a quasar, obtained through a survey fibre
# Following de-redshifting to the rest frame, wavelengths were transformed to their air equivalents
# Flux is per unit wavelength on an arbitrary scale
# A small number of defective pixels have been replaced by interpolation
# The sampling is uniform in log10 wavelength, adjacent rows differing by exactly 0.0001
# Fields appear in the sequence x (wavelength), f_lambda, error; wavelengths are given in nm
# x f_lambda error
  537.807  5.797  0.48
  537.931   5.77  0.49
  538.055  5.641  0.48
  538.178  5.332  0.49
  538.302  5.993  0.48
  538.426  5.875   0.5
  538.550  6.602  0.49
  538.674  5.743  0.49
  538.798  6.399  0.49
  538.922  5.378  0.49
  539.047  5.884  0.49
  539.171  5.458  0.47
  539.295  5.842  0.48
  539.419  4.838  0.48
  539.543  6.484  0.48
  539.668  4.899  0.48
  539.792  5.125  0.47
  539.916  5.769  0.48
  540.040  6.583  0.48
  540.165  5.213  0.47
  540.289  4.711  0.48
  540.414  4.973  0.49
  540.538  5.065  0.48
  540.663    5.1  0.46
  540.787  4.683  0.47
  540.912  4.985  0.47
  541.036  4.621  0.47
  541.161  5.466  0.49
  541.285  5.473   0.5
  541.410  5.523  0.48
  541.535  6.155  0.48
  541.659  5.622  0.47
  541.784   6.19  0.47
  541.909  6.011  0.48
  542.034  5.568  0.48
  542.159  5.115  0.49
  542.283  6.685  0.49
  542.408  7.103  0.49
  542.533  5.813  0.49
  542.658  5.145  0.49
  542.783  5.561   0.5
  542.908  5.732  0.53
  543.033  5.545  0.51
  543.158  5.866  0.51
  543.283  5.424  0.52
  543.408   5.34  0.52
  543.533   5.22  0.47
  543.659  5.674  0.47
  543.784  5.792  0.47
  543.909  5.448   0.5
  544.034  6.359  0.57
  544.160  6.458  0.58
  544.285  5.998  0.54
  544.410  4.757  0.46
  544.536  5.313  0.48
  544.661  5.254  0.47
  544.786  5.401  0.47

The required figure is 0.063 nm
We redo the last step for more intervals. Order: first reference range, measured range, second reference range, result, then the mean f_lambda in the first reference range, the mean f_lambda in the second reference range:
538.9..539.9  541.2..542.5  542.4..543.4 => -0.07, 5.5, 5.68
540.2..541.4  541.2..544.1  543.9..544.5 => -0.16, 5.04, 5.81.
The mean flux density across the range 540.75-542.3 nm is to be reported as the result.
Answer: 5.53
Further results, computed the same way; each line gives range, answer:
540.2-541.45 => 5.06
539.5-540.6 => 5.41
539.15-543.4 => 5.54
